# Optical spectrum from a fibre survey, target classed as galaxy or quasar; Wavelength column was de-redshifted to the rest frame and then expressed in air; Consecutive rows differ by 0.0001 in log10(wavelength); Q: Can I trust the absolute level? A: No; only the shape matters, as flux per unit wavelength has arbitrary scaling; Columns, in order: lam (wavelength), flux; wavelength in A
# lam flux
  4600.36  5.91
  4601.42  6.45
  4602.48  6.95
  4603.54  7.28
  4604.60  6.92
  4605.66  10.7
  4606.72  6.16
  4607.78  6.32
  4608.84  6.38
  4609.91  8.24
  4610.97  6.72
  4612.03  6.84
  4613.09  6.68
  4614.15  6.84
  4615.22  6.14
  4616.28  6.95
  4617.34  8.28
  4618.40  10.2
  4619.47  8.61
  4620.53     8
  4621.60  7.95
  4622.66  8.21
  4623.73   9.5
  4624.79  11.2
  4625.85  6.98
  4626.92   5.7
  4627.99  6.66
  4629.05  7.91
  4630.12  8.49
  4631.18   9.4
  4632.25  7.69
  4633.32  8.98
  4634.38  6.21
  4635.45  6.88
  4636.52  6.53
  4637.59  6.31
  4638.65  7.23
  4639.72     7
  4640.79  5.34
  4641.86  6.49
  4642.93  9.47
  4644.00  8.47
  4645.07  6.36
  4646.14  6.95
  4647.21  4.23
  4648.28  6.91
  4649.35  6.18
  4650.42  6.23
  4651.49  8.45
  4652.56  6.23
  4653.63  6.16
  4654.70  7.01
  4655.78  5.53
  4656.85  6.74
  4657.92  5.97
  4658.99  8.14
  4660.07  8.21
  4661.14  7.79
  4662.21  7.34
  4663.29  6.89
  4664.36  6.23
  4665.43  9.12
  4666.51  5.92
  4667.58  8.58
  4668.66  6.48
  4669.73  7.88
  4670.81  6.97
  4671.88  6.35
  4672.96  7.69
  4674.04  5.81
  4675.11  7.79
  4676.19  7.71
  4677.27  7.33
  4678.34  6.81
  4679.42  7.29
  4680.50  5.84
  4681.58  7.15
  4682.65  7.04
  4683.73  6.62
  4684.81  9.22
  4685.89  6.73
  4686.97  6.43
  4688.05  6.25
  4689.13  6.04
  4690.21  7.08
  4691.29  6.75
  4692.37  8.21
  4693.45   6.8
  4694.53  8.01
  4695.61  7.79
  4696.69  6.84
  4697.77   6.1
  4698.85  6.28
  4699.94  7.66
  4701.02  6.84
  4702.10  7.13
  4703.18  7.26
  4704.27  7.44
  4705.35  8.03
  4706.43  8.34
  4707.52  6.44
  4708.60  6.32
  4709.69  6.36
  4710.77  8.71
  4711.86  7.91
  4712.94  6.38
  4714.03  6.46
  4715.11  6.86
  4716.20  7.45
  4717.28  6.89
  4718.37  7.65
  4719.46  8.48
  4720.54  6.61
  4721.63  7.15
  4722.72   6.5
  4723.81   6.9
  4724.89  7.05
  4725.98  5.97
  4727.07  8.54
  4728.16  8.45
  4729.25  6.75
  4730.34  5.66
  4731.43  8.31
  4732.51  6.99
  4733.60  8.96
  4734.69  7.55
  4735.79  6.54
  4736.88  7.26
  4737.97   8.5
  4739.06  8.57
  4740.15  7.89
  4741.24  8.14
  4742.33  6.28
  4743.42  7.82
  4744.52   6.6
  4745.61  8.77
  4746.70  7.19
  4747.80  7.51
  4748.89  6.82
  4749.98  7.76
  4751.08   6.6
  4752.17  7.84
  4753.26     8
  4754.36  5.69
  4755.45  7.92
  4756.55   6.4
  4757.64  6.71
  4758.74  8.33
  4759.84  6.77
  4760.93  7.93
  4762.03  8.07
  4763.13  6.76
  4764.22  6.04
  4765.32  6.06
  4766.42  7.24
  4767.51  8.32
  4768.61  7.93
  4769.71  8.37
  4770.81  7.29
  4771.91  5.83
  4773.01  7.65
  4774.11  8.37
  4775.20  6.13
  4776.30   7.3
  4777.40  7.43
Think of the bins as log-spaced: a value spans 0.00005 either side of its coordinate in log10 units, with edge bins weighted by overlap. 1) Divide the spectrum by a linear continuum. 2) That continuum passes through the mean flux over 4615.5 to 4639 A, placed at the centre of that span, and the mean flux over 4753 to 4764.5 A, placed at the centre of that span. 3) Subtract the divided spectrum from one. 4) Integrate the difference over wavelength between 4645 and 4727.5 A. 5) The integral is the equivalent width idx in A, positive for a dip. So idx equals 5.6 A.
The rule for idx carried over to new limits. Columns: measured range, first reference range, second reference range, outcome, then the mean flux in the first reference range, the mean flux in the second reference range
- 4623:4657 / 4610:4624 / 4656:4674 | 1.4 A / 7.75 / 7.2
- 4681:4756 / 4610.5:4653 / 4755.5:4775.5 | 0.5 A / 7.39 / 7.26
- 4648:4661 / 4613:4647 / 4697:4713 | 1.1 A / 7.59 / 7.17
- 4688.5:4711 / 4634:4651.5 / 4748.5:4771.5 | -0.5 A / 6.73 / 7.27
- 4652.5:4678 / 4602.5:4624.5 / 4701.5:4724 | 1.1 A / 7.67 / 7.21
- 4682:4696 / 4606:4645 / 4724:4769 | 0.6 A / 7.53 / 7.37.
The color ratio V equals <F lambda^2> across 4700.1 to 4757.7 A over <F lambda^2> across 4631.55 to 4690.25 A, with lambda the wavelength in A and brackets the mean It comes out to 1.1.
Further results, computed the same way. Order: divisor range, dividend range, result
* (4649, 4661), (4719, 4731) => 1.07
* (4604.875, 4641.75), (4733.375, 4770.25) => 1.04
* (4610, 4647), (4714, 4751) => 1.02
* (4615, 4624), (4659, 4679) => 0.90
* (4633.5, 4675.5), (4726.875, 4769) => 1.11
